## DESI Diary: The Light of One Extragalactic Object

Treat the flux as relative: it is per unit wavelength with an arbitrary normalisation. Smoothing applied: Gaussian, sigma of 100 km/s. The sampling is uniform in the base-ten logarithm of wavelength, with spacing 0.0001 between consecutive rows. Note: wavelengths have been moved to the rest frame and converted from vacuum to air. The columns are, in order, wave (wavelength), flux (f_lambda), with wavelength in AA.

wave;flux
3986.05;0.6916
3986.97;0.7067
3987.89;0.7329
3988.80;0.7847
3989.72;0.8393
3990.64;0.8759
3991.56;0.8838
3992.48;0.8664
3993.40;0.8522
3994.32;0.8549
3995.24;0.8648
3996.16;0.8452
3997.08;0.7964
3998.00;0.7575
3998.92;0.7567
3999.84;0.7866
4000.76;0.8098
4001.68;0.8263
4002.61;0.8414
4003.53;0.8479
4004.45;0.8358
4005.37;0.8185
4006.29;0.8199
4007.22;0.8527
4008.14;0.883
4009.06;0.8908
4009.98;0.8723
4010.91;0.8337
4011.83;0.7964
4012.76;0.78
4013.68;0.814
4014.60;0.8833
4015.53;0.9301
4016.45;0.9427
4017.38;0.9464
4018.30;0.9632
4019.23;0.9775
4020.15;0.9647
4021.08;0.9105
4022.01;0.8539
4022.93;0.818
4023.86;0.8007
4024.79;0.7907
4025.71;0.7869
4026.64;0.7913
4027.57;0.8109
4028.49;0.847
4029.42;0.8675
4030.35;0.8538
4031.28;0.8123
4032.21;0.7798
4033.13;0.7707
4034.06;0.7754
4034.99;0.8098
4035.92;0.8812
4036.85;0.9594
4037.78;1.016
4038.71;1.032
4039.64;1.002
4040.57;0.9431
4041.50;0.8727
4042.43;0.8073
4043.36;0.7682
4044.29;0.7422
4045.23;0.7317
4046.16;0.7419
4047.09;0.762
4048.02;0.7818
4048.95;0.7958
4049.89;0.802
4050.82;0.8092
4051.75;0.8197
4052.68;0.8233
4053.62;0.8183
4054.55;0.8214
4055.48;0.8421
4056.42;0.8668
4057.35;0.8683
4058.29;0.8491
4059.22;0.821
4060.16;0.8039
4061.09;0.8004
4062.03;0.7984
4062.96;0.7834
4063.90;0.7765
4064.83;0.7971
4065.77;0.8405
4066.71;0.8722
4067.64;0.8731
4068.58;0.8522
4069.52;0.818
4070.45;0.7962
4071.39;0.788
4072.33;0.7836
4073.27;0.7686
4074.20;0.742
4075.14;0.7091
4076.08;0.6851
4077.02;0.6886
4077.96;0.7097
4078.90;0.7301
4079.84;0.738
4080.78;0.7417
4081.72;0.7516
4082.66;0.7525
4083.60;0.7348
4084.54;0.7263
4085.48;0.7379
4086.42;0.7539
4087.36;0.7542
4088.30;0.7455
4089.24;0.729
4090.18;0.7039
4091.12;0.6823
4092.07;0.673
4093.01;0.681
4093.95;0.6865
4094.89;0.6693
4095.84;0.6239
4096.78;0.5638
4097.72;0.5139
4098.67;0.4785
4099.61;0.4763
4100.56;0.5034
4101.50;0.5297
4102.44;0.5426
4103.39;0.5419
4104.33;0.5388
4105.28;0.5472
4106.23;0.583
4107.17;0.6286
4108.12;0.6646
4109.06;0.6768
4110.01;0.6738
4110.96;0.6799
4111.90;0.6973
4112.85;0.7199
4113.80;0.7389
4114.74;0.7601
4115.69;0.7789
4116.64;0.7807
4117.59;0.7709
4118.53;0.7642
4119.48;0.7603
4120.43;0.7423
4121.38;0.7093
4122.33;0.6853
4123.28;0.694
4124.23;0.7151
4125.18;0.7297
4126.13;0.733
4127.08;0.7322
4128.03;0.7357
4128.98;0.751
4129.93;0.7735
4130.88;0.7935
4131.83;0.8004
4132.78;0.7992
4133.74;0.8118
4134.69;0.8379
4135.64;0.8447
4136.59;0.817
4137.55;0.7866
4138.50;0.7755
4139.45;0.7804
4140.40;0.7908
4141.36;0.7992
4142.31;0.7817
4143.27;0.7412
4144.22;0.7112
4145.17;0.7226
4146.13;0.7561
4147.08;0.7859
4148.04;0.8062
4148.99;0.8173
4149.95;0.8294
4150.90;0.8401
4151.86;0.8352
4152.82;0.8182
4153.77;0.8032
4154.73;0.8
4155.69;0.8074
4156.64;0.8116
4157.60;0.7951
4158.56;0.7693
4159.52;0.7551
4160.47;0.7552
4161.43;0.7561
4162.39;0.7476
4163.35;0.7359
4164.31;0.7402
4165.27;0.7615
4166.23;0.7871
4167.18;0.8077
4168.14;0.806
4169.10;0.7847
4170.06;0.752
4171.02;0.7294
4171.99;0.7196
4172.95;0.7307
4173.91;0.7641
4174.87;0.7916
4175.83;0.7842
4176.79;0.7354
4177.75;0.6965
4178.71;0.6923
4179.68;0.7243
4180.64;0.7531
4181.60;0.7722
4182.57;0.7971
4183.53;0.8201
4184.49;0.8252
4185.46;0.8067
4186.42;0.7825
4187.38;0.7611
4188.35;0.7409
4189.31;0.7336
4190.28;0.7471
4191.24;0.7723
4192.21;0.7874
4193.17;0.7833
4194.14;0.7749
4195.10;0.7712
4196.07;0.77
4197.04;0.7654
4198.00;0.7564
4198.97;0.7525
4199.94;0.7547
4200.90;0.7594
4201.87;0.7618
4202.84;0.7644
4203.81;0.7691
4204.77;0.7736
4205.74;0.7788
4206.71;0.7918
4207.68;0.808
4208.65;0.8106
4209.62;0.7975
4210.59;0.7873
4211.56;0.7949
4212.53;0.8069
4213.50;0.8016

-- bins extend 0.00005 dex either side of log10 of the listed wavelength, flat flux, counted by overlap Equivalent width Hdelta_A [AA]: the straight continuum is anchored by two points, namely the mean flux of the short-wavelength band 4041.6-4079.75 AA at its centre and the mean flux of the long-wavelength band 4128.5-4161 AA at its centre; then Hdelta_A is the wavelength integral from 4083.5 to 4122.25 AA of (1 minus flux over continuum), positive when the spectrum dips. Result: 6.2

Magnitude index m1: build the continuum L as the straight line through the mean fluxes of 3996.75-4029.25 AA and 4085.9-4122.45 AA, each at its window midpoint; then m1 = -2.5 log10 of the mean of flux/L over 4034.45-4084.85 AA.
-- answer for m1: -0.08 mag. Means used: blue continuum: 0.847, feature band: 0.808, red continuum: 0.66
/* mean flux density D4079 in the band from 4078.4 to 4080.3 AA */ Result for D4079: 0.733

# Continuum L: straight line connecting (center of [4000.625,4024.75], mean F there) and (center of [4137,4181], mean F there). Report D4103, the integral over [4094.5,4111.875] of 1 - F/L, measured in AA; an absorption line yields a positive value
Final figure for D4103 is 4.8 AA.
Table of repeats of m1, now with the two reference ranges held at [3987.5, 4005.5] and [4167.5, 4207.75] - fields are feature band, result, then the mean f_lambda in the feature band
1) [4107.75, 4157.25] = 0.02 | 0.765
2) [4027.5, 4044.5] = -0.07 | 0.864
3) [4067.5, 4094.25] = 0.08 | 0.741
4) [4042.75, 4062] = 0.01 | 0.803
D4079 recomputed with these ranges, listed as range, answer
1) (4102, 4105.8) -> 0.542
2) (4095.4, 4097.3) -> 0.593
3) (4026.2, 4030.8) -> 0.834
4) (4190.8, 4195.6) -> 0.778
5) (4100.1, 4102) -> 0.519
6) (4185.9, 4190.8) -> 0.755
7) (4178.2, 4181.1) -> 0.722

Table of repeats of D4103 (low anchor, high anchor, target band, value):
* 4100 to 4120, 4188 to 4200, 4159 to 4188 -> -0.97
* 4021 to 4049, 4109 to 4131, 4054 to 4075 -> -0.38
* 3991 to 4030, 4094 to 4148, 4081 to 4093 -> 0.34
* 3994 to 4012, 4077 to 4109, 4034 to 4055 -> -2.62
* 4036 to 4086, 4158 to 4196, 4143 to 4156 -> -0.31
